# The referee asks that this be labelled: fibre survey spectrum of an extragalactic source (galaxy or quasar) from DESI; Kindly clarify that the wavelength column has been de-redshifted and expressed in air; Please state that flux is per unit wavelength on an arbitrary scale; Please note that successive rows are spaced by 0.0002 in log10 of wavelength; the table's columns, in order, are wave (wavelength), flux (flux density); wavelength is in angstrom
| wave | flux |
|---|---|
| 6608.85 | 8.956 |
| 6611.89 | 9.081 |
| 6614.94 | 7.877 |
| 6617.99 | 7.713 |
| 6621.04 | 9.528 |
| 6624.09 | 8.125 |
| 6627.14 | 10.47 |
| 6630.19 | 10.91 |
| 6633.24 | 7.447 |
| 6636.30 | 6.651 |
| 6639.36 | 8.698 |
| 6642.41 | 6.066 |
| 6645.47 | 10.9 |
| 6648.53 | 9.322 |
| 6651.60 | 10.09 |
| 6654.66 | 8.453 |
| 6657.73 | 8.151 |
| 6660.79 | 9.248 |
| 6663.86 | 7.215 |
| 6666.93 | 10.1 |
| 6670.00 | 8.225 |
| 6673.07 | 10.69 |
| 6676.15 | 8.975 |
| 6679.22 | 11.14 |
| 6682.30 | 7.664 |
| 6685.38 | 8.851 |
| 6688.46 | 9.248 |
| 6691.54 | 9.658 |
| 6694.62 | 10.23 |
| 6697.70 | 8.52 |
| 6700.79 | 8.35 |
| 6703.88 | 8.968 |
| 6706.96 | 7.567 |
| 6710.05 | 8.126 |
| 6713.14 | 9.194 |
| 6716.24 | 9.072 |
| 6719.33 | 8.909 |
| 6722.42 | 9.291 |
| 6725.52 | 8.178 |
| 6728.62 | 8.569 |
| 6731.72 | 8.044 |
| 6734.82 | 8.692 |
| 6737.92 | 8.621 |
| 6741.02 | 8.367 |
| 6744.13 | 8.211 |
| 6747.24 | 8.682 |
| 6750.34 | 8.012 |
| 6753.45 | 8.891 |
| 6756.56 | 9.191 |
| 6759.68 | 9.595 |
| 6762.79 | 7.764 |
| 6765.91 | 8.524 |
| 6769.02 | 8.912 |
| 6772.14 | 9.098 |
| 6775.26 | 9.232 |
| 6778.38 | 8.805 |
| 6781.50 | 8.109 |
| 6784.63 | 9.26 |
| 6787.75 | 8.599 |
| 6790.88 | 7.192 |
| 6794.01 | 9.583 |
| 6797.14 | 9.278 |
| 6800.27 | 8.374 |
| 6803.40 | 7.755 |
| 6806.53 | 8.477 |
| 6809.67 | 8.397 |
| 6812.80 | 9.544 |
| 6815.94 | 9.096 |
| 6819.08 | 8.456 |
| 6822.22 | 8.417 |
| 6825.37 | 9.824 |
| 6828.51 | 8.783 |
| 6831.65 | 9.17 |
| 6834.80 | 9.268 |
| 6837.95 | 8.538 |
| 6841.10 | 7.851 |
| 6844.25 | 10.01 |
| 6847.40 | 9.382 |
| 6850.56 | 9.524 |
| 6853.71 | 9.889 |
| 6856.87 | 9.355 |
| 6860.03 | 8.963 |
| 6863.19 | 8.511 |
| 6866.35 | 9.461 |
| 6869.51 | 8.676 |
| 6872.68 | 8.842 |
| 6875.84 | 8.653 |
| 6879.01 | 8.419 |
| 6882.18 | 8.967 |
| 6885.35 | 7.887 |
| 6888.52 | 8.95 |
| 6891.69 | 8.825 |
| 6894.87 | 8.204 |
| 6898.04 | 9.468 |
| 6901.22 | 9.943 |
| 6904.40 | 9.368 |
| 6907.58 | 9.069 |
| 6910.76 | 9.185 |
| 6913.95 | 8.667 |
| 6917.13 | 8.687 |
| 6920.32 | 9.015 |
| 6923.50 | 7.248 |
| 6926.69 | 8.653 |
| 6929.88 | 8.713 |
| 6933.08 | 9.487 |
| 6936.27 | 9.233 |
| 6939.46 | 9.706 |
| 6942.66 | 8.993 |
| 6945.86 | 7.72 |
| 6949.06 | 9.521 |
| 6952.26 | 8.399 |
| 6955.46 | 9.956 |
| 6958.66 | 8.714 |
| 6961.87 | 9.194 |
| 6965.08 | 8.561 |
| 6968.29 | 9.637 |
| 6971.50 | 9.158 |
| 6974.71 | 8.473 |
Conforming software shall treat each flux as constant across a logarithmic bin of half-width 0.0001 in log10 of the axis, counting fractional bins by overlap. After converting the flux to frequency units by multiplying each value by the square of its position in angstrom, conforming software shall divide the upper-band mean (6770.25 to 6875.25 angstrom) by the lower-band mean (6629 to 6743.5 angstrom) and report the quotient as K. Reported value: 1.05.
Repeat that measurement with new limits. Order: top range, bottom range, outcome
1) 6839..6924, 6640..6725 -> 1.06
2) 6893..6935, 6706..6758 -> 1.09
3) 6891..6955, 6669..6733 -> 1.07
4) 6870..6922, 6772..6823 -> 1.05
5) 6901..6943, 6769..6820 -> 1.07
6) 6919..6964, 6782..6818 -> 1.07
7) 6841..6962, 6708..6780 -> 1.08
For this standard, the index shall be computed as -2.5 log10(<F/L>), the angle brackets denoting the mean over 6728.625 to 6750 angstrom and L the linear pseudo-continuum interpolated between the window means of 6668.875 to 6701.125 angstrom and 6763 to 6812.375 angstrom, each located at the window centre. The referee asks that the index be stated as 0.06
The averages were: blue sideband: 9.28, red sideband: 8.64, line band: 8.42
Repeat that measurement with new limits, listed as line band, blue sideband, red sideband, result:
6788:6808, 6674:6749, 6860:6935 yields 0.05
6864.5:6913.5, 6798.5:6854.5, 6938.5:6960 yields 0.00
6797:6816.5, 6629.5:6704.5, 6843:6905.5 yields 0.05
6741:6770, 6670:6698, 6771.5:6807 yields 0.03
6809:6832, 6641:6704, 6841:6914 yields 0.01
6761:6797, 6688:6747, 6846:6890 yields 0.02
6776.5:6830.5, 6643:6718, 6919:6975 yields 0.03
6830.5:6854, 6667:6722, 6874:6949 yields -0.03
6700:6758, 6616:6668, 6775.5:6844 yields 0.02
